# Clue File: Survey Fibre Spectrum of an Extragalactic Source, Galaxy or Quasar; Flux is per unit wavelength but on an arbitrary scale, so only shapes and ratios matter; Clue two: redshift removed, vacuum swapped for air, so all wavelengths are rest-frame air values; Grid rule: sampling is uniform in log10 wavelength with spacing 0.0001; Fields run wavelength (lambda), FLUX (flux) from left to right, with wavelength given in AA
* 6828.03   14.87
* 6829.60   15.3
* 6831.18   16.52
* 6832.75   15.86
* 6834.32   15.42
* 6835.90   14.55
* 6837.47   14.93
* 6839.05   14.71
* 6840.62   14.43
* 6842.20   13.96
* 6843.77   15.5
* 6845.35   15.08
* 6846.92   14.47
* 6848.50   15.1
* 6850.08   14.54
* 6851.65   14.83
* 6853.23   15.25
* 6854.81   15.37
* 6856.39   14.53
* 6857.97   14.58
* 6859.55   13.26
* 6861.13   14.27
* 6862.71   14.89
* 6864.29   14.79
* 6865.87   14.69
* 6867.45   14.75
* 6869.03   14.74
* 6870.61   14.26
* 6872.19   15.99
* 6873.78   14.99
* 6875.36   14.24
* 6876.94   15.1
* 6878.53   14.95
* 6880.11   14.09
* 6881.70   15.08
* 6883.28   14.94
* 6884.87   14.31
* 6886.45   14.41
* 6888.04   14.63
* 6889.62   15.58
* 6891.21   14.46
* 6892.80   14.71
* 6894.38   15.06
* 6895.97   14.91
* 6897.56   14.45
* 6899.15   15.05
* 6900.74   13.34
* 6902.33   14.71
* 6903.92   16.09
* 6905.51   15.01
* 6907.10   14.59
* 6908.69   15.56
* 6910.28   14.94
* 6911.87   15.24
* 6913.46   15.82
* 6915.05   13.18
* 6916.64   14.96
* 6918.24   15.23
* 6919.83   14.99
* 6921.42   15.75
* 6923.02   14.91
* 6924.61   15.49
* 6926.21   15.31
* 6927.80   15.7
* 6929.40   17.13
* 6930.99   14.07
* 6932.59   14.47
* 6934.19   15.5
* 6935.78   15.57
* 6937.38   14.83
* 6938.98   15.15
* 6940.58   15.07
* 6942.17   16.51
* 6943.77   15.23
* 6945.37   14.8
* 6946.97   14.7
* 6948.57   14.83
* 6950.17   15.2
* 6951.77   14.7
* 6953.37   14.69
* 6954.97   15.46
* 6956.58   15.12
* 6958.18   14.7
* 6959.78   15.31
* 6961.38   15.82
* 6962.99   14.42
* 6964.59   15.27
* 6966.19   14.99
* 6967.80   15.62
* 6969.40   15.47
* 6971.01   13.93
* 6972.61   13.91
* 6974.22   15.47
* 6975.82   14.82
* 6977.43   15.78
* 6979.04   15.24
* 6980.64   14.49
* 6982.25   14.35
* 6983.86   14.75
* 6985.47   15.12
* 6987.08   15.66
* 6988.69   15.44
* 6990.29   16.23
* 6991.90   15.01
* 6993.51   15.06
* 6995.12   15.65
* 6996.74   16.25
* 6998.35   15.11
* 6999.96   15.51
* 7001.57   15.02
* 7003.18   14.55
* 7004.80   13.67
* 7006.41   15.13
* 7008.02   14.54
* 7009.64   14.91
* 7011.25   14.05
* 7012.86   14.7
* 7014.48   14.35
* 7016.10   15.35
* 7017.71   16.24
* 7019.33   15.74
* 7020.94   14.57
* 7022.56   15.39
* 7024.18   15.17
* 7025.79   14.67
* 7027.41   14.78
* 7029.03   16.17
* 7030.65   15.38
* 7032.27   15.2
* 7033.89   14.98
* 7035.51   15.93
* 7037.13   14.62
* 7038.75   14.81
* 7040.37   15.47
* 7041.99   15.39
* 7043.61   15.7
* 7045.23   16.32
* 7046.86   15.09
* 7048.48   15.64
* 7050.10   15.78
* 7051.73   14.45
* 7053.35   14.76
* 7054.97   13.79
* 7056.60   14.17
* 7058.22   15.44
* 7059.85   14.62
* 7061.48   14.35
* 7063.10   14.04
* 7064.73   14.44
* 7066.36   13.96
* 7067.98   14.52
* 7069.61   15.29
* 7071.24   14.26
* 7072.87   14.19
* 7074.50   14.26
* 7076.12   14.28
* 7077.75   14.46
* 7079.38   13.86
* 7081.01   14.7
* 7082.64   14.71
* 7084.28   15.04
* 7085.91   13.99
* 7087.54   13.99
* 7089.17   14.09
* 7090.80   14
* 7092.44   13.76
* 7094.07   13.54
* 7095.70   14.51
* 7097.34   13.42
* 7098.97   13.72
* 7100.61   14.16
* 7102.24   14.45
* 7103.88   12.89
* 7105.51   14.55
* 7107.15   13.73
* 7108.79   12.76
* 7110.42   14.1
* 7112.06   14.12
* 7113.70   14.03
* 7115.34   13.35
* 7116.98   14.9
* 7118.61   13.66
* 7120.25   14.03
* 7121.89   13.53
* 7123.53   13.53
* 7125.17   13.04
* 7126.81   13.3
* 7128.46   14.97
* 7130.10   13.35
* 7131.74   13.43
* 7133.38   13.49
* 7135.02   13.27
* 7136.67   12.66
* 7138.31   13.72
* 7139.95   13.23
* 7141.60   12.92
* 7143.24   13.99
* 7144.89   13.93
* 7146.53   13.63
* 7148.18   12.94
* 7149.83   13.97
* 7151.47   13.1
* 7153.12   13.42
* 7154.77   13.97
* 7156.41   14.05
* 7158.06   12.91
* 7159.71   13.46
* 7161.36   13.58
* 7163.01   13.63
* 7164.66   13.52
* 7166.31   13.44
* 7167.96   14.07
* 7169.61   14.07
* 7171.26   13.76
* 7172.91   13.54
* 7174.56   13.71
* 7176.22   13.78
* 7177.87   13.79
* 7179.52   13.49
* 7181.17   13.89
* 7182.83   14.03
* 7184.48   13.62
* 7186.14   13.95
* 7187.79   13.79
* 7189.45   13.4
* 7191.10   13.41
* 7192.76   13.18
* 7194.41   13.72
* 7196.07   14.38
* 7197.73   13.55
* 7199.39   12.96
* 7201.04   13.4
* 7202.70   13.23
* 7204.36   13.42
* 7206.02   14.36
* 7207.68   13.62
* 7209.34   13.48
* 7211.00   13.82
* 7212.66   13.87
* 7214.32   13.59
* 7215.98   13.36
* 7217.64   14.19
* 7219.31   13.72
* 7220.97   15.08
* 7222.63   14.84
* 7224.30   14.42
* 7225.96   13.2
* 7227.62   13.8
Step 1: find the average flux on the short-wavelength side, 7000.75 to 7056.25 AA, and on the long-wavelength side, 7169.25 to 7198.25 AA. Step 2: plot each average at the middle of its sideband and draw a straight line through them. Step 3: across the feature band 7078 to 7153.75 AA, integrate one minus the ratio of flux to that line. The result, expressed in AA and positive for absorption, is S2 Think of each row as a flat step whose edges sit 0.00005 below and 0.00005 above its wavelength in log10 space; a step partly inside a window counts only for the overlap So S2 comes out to 2.8 AA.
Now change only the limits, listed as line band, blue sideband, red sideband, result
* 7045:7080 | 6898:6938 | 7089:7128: -1.2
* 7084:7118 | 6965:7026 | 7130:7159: -0.1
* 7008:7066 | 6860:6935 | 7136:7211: -3.2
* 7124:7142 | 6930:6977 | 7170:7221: 0.8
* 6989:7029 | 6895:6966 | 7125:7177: -1.5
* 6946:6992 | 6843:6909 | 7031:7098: -1.1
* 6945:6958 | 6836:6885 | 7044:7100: -0.3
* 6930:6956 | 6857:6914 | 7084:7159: -1.0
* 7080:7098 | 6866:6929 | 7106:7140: -0.4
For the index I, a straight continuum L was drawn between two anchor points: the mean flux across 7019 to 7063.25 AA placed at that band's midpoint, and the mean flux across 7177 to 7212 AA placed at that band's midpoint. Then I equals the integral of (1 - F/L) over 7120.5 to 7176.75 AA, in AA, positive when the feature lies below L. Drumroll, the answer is 2.1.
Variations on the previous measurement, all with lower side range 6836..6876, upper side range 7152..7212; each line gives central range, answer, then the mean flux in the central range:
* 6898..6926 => -0.9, 15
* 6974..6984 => -0.5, 15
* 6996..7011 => -0.7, 14.9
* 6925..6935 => -0.6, 15.4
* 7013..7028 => -1.0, 15.1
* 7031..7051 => -1.8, 15.4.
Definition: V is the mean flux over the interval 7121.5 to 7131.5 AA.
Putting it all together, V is 13.6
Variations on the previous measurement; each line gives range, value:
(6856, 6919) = 14.8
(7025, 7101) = 14.7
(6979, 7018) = 15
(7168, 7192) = 13.7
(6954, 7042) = 15.1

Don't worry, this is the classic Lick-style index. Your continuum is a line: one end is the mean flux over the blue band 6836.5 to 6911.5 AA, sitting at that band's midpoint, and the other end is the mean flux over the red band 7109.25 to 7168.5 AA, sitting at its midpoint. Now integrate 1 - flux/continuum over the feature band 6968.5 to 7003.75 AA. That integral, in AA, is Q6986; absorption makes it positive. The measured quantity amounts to -2.11 AA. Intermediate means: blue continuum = 14.8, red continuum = 13.6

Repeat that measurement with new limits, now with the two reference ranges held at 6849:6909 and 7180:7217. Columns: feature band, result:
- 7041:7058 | -1.2 AA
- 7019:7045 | -1.9 AA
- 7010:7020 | -0.5 AA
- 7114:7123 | 0.0 AA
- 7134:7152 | 0.6 AA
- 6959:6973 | -0.5 AA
